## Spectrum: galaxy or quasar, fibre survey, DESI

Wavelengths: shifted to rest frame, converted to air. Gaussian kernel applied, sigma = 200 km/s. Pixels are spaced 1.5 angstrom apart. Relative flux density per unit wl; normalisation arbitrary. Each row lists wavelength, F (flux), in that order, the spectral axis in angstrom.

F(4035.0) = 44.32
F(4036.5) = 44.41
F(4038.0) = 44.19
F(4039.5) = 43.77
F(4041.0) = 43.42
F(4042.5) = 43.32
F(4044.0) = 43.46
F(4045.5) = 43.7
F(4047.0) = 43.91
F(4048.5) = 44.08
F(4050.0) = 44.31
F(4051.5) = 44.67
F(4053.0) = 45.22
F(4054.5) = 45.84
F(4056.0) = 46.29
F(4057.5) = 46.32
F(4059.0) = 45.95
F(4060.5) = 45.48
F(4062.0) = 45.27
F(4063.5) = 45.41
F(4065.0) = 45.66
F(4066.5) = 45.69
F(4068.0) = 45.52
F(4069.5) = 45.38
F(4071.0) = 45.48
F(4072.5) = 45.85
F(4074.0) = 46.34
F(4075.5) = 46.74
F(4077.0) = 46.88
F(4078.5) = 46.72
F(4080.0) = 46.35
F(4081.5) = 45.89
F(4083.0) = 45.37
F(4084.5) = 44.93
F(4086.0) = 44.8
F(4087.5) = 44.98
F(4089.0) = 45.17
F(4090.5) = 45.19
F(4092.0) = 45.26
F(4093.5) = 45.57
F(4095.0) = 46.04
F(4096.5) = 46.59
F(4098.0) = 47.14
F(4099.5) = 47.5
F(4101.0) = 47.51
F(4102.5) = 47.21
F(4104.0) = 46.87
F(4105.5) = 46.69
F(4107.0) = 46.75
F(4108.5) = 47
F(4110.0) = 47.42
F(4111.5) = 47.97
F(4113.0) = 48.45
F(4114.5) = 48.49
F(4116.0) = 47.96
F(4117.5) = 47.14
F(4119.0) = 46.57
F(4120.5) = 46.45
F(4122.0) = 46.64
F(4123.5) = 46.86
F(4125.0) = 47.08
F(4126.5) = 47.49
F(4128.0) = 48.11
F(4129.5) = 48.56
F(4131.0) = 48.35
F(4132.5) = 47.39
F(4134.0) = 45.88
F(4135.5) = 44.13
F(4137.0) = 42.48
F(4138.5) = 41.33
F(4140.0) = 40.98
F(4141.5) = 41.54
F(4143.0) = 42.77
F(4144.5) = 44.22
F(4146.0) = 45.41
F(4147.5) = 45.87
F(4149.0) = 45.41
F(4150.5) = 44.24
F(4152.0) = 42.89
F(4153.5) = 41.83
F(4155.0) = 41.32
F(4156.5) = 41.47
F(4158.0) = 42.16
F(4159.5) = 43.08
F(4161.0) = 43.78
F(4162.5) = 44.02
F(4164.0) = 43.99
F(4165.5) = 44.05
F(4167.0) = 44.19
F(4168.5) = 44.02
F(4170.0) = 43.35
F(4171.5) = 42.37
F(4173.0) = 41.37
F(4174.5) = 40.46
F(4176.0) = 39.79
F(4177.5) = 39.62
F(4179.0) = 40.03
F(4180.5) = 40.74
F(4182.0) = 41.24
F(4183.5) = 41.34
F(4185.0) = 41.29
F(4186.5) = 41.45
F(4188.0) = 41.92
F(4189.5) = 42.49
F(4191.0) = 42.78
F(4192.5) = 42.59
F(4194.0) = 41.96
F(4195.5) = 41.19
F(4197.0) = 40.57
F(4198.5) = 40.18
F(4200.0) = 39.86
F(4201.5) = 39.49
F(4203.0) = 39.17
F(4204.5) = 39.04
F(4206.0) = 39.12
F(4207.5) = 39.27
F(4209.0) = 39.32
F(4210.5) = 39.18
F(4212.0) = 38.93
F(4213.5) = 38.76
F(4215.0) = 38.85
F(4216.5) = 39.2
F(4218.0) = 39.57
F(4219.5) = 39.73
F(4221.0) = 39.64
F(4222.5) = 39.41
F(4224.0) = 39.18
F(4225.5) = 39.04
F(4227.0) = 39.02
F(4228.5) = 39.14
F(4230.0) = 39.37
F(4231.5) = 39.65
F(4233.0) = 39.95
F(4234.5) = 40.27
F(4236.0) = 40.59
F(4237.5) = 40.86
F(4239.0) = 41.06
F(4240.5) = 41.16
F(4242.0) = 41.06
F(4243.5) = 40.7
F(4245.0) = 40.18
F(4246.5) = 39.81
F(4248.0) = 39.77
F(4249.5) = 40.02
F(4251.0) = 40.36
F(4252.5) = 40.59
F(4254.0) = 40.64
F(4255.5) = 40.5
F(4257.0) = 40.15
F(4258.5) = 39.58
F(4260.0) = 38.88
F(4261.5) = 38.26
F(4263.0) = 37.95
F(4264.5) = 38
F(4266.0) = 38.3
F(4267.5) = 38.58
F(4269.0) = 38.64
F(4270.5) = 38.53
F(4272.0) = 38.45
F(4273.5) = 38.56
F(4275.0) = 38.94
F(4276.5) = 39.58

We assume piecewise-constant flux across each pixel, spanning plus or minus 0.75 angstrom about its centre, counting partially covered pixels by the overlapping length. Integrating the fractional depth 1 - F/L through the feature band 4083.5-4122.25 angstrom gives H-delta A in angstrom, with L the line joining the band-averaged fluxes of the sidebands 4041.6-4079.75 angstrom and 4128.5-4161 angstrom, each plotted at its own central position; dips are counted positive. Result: -1.7 angstrom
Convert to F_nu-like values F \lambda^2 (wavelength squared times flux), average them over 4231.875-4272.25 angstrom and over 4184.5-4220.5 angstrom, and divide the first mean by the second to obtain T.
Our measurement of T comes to 1.01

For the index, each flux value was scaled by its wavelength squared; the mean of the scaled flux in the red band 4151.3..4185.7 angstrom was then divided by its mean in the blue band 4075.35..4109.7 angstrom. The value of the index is 0.94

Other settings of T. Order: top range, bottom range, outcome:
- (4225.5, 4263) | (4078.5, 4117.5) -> 0.92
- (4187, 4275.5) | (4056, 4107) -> 0.93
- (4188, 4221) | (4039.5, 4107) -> 0.94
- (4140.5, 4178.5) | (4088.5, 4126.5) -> 0.94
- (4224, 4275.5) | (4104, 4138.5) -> 0.90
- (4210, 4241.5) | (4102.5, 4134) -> 0.88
